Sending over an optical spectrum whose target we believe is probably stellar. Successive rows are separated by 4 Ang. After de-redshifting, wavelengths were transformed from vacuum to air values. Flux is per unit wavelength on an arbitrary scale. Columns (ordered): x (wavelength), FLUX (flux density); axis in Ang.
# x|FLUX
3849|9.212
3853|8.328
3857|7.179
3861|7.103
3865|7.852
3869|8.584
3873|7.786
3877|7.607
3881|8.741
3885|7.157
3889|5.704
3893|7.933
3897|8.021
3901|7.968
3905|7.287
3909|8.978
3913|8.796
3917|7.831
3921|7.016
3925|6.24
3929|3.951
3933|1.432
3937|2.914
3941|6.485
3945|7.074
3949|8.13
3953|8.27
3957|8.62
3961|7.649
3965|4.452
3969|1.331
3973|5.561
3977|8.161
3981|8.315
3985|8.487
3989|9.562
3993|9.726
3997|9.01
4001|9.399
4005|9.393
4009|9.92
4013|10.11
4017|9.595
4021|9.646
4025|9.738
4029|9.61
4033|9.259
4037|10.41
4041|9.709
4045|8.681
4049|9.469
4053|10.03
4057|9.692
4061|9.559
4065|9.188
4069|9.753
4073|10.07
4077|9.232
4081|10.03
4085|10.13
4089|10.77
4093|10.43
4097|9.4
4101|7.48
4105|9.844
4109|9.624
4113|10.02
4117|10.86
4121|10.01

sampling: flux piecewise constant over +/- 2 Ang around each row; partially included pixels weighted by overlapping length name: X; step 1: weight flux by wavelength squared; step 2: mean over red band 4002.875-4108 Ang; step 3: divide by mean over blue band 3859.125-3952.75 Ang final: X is 1.49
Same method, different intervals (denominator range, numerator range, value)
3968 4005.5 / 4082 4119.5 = 1.30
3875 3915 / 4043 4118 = 1.36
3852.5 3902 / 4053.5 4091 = 1.42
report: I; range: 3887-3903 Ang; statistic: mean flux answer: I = 7.41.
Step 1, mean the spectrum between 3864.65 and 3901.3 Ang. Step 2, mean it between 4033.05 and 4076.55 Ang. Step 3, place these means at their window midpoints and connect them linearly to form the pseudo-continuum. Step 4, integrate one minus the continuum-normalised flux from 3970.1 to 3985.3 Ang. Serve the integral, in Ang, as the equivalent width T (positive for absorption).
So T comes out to 2.8 Ang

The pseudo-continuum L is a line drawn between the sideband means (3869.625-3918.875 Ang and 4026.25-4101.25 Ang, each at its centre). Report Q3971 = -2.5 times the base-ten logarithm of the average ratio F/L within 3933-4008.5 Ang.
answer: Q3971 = 0.20 mag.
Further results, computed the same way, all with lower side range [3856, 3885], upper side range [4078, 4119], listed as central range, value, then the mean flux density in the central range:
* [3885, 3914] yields 0.05 mag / 7.73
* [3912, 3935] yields 0.39 mag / 5.75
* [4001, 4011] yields -0.07 mag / 9.61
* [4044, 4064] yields -0.01 mag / 9.51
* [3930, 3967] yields 0.37 mag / 6.06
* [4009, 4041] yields -0.07 mag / 9.77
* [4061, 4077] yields 0.00 mag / 9.6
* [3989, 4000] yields -0.06 mag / 9.41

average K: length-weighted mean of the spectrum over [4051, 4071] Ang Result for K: 9.64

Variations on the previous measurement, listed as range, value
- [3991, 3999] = 9.37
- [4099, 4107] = 8.66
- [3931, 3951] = 5.21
